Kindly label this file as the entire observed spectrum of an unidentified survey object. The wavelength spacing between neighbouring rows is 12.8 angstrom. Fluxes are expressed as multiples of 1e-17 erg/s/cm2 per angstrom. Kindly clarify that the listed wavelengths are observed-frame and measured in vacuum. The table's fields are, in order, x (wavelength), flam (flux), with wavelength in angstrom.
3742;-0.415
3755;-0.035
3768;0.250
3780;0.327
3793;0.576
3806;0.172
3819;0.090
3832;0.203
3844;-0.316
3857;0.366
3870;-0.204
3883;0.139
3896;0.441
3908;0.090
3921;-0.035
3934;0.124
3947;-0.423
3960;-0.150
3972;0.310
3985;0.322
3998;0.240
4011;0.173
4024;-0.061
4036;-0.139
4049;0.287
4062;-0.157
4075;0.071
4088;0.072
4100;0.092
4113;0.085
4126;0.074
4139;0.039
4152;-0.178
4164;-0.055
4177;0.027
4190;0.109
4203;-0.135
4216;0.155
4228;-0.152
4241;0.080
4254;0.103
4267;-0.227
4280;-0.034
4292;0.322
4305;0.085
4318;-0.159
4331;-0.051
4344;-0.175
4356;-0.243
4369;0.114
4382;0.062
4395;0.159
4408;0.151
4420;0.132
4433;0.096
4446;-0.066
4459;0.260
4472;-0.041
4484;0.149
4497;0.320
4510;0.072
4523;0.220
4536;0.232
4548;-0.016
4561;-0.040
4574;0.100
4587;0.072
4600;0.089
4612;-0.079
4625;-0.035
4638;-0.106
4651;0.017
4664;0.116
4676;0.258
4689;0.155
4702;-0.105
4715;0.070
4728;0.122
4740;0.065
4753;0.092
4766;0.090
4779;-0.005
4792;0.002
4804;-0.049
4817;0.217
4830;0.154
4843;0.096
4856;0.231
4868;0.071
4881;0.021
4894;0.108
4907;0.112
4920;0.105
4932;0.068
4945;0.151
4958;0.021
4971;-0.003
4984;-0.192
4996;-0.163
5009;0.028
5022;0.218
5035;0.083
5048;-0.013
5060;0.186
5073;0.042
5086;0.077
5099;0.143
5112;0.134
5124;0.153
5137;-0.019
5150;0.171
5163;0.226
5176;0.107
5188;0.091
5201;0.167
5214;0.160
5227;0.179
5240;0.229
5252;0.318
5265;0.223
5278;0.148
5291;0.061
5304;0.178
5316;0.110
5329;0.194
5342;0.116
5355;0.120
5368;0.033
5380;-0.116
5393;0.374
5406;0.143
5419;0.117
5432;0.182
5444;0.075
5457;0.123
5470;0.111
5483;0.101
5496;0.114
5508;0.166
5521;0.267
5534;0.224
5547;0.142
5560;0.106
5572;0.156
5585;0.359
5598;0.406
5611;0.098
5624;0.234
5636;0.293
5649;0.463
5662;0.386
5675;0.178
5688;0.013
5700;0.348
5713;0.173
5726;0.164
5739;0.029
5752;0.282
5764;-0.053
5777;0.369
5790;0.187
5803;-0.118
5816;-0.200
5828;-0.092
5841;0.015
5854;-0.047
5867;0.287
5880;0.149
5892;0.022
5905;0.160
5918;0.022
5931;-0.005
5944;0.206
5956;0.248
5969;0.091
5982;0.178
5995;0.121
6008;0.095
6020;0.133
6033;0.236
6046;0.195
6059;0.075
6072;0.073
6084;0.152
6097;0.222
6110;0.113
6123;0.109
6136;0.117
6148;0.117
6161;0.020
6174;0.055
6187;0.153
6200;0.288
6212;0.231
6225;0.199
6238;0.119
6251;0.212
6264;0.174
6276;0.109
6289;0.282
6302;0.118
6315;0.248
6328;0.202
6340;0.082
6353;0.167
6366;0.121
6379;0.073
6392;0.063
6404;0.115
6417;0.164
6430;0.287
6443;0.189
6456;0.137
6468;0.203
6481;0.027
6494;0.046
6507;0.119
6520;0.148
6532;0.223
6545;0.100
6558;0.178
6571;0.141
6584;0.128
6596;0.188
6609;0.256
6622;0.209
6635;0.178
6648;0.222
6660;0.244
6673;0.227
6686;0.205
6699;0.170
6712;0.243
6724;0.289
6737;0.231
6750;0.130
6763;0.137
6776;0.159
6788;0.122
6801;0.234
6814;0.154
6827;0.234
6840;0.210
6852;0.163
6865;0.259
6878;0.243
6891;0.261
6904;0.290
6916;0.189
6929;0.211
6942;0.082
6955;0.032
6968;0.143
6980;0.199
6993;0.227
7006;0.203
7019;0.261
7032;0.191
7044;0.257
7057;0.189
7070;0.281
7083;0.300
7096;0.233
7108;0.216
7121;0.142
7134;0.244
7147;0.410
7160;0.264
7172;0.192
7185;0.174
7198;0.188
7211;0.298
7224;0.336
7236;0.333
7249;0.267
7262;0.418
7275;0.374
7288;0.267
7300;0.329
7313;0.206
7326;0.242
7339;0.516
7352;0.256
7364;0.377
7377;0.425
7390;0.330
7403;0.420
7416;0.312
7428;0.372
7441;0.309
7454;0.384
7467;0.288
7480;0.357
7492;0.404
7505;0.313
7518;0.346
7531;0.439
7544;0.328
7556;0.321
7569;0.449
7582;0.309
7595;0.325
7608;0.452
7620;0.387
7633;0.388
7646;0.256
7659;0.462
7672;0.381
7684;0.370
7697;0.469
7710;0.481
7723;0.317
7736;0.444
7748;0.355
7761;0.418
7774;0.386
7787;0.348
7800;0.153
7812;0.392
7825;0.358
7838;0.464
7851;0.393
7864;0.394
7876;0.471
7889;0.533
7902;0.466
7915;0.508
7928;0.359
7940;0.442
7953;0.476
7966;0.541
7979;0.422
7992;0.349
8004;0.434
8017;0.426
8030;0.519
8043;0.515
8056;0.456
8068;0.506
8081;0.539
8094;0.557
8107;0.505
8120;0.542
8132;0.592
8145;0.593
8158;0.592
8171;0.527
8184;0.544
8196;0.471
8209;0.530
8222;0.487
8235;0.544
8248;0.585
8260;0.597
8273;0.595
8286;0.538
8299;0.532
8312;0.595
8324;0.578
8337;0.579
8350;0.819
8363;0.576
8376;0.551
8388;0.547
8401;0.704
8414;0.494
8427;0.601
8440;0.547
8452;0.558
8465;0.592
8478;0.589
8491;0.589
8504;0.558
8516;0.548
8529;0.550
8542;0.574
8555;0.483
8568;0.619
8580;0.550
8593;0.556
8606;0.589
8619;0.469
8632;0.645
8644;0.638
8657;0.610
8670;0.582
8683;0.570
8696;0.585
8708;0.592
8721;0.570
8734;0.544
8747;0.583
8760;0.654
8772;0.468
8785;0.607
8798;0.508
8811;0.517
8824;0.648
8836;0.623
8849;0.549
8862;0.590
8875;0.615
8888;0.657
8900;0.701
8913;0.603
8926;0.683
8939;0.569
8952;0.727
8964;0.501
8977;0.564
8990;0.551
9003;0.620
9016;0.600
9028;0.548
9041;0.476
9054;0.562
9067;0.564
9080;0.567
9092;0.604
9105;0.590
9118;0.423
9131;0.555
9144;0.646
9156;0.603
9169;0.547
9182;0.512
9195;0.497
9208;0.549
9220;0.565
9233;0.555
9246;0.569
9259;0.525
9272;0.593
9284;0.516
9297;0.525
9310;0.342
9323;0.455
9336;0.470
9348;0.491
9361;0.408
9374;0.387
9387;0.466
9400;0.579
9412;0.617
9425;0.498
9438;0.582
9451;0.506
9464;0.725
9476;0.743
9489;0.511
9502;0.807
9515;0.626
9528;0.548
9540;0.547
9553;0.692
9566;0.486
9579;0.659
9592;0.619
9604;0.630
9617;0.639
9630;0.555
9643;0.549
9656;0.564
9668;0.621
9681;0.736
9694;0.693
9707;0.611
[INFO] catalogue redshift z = 0.808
